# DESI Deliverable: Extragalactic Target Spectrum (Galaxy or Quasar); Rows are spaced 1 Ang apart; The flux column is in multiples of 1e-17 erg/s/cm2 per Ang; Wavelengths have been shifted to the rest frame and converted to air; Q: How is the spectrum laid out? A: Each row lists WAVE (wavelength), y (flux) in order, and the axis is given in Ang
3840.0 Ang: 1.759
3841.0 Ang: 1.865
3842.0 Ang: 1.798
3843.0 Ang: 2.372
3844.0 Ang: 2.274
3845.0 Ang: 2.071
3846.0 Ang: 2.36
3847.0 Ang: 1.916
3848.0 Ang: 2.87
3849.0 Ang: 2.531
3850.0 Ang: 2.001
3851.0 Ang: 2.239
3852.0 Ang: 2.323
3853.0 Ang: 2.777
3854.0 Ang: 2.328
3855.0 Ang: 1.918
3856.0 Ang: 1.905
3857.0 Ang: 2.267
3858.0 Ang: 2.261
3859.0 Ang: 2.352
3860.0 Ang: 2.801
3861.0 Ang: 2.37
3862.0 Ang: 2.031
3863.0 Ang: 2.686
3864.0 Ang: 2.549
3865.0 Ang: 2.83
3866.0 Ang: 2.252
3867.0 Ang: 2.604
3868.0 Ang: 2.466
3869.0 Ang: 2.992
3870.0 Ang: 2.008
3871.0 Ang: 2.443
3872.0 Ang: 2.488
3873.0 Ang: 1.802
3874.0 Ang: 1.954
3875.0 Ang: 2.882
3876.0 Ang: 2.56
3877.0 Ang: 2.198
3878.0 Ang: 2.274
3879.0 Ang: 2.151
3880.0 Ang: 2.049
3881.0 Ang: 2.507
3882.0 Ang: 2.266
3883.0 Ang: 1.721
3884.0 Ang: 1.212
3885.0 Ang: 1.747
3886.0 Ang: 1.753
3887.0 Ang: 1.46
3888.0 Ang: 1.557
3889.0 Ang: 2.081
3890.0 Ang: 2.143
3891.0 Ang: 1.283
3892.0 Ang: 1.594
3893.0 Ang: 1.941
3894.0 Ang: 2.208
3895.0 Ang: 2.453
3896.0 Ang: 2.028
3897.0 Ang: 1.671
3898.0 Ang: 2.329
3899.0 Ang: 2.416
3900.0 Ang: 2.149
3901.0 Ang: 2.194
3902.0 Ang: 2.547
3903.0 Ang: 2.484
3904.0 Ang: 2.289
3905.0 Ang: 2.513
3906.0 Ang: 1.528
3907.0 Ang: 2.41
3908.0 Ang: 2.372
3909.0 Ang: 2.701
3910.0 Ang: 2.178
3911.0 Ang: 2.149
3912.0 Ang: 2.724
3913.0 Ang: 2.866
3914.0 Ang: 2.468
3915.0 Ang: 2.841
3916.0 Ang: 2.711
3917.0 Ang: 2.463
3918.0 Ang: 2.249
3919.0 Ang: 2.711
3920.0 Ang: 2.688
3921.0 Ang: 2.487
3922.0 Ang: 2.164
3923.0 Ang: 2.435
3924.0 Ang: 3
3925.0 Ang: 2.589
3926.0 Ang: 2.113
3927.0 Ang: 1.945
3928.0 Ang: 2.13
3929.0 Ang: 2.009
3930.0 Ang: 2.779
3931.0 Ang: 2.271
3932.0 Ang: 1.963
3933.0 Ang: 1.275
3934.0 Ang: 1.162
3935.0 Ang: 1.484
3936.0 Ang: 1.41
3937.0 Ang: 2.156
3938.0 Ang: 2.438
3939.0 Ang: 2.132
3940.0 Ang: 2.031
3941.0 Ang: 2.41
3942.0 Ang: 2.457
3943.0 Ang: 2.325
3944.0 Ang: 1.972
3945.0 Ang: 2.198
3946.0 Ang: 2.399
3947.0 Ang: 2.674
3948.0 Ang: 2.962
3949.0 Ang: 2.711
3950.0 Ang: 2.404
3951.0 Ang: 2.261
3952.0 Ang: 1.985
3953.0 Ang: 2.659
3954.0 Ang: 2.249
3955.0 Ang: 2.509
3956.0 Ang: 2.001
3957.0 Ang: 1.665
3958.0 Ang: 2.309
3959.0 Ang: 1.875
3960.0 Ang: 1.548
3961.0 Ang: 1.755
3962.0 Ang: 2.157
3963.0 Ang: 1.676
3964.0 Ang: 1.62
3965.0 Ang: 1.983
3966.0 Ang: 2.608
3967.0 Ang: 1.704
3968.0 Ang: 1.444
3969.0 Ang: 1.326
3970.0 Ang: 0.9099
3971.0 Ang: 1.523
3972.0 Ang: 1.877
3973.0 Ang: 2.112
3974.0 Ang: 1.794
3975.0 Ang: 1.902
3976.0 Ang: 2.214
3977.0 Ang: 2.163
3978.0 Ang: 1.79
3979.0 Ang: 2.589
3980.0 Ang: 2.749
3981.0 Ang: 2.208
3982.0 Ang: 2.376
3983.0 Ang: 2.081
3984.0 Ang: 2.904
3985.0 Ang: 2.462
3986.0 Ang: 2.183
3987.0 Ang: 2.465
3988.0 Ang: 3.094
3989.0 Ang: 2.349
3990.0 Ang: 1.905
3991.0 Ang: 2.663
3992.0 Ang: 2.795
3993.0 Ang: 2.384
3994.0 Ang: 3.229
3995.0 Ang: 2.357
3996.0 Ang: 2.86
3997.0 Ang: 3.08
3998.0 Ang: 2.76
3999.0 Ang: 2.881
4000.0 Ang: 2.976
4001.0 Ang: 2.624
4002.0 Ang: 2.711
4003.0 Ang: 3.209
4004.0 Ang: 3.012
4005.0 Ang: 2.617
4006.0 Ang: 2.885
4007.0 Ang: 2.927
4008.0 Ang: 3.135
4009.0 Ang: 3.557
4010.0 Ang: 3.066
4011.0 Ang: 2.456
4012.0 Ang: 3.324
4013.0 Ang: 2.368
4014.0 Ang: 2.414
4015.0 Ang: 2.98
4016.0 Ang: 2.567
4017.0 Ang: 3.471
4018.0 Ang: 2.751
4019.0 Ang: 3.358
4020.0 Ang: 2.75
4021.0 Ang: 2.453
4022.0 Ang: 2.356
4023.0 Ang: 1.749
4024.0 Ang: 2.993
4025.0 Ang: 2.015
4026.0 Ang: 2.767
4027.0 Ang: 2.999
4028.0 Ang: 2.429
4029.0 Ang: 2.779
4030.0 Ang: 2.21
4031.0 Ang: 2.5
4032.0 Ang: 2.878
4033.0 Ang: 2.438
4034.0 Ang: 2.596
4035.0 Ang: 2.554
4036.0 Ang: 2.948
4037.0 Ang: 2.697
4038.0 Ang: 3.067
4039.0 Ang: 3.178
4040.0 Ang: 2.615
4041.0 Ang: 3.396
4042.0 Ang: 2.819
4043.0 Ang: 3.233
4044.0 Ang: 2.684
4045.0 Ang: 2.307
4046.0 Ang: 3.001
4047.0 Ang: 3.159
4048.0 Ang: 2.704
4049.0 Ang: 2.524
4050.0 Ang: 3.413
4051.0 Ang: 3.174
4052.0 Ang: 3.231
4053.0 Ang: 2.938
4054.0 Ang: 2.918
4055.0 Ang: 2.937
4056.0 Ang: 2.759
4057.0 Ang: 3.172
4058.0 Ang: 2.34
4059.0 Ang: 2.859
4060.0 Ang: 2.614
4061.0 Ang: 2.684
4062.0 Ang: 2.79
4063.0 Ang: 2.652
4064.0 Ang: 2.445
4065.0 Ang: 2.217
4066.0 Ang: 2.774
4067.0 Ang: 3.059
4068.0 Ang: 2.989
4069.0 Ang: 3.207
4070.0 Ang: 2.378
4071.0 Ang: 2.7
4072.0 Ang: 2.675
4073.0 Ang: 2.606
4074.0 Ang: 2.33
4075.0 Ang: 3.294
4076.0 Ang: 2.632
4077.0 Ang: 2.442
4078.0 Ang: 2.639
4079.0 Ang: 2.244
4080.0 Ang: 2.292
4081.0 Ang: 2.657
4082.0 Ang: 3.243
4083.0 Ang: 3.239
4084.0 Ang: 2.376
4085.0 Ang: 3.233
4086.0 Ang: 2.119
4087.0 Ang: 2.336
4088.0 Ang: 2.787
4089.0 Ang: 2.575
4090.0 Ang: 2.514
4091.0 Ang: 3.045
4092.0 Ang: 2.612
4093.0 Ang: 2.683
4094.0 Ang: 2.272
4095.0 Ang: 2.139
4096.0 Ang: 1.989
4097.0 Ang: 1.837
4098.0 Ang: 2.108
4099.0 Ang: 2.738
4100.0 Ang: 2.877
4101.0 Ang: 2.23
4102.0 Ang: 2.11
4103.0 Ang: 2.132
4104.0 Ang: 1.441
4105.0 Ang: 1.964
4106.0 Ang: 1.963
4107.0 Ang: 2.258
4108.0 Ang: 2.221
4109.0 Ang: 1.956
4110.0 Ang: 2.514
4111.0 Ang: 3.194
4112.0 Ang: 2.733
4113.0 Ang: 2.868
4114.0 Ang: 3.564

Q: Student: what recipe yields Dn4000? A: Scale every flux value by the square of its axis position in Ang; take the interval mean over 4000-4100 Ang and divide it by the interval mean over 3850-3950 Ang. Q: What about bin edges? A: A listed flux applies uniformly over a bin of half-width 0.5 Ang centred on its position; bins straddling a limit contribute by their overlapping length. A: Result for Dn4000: 1.31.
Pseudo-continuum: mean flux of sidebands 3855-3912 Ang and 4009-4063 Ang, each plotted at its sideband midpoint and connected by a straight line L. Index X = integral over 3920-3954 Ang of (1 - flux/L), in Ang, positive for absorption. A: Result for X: 2.5 Ang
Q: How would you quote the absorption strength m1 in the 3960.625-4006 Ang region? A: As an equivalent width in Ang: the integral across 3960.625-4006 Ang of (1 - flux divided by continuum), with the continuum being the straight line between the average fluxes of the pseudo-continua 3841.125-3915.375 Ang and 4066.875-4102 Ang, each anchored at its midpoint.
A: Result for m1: 1.88 Ang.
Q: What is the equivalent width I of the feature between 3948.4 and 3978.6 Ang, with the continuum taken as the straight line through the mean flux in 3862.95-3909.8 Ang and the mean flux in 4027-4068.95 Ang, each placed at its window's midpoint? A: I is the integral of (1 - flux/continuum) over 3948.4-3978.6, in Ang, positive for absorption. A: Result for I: 6.24 Ang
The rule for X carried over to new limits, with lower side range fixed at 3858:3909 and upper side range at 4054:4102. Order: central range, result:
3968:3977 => 2.5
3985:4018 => -4.4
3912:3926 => -1.9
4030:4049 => -1.9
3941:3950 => -0.5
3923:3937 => 1.6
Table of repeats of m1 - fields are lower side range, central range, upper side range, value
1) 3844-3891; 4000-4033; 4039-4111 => -3.2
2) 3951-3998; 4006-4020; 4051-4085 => -3.0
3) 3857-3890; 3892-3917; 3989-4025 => 0.3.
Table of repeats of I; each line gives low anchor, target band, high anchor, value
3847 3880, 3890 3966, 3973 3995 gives 5.2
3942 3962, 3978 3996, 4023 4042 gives -0.5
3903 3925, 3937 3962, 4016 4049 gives 3.0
